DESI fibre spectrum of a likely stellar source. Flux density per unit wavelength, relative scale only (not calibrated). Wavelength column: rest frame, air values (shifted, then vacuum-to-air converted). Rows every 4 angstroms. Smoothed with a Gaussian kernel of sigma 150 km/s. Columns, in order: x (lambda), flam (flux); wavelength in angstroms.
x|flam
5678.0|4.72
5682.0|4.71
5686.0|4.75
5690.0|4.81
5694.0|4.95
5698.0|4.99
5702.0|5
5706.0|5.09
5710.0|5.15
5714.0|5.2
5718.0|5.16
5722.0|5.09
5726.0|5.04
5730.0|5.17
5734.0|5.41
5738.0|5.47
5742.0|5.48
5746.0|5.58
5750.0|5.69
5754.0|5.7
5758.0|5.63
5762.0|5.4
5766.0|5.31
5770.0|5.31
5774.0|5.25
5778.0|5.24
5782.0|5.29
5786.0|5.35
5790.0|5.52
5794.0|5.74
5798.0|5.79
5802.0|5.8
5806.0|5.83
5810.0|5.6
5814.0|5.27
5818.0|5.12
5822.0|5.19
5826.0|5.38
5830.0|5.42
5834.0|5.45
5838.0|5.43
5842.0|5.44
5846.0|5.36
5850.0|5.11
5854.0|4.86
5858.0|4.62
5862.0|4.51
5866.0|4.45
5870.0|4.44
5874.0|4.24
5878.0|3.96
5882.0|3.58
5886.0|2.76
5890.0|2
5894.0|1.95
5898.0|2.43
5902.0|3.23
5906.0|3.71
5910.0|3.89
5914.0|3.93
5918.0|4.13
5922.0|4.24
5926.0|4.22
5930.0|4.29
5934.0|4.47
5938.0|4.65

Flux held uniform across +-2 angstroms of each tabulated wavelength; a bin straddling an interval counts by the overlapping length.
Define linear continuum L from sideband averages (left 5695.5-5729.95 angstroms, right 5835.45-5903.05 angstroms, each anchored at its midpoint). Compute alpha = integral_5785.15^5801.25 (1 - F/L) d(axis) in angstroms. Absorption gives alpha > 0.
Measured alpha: -3.8 angstroms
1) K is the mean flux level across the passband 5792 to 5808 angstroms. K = 5.79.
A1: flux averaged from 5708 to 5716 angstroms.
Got 5.18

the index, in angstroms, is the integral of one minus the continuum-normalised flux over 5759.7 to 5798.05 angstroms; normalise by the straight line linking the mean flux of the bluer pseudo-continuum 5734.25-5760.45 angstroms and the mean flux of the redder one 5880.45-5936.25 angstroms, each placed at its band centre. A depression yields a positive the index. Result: -1.8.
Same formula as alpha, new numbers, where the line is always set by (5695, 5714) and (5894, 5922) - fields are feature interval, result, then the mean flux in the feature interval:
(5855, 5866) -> -2.0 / 4.57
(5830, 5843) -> -4.5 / 5.44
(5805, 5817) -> -3.6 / 5.51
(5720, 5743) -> -2.0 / 5.27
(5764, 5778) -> -2.3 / 5.28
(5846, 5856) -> -2.9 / 5.06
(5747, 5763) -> -3.2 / 5.62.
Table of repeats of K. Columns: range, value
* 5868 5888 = 3.8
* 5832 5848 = 5.42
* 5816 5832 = 5.28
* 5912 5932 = 4.16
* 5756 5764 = 5.52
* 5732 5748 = 5.48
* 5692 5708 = 5.01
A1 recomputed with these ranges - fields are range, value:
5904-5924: 3.98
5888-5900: 2.13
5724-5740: 5.27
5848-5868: 4.71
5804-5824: 5.4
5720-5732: 5.1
